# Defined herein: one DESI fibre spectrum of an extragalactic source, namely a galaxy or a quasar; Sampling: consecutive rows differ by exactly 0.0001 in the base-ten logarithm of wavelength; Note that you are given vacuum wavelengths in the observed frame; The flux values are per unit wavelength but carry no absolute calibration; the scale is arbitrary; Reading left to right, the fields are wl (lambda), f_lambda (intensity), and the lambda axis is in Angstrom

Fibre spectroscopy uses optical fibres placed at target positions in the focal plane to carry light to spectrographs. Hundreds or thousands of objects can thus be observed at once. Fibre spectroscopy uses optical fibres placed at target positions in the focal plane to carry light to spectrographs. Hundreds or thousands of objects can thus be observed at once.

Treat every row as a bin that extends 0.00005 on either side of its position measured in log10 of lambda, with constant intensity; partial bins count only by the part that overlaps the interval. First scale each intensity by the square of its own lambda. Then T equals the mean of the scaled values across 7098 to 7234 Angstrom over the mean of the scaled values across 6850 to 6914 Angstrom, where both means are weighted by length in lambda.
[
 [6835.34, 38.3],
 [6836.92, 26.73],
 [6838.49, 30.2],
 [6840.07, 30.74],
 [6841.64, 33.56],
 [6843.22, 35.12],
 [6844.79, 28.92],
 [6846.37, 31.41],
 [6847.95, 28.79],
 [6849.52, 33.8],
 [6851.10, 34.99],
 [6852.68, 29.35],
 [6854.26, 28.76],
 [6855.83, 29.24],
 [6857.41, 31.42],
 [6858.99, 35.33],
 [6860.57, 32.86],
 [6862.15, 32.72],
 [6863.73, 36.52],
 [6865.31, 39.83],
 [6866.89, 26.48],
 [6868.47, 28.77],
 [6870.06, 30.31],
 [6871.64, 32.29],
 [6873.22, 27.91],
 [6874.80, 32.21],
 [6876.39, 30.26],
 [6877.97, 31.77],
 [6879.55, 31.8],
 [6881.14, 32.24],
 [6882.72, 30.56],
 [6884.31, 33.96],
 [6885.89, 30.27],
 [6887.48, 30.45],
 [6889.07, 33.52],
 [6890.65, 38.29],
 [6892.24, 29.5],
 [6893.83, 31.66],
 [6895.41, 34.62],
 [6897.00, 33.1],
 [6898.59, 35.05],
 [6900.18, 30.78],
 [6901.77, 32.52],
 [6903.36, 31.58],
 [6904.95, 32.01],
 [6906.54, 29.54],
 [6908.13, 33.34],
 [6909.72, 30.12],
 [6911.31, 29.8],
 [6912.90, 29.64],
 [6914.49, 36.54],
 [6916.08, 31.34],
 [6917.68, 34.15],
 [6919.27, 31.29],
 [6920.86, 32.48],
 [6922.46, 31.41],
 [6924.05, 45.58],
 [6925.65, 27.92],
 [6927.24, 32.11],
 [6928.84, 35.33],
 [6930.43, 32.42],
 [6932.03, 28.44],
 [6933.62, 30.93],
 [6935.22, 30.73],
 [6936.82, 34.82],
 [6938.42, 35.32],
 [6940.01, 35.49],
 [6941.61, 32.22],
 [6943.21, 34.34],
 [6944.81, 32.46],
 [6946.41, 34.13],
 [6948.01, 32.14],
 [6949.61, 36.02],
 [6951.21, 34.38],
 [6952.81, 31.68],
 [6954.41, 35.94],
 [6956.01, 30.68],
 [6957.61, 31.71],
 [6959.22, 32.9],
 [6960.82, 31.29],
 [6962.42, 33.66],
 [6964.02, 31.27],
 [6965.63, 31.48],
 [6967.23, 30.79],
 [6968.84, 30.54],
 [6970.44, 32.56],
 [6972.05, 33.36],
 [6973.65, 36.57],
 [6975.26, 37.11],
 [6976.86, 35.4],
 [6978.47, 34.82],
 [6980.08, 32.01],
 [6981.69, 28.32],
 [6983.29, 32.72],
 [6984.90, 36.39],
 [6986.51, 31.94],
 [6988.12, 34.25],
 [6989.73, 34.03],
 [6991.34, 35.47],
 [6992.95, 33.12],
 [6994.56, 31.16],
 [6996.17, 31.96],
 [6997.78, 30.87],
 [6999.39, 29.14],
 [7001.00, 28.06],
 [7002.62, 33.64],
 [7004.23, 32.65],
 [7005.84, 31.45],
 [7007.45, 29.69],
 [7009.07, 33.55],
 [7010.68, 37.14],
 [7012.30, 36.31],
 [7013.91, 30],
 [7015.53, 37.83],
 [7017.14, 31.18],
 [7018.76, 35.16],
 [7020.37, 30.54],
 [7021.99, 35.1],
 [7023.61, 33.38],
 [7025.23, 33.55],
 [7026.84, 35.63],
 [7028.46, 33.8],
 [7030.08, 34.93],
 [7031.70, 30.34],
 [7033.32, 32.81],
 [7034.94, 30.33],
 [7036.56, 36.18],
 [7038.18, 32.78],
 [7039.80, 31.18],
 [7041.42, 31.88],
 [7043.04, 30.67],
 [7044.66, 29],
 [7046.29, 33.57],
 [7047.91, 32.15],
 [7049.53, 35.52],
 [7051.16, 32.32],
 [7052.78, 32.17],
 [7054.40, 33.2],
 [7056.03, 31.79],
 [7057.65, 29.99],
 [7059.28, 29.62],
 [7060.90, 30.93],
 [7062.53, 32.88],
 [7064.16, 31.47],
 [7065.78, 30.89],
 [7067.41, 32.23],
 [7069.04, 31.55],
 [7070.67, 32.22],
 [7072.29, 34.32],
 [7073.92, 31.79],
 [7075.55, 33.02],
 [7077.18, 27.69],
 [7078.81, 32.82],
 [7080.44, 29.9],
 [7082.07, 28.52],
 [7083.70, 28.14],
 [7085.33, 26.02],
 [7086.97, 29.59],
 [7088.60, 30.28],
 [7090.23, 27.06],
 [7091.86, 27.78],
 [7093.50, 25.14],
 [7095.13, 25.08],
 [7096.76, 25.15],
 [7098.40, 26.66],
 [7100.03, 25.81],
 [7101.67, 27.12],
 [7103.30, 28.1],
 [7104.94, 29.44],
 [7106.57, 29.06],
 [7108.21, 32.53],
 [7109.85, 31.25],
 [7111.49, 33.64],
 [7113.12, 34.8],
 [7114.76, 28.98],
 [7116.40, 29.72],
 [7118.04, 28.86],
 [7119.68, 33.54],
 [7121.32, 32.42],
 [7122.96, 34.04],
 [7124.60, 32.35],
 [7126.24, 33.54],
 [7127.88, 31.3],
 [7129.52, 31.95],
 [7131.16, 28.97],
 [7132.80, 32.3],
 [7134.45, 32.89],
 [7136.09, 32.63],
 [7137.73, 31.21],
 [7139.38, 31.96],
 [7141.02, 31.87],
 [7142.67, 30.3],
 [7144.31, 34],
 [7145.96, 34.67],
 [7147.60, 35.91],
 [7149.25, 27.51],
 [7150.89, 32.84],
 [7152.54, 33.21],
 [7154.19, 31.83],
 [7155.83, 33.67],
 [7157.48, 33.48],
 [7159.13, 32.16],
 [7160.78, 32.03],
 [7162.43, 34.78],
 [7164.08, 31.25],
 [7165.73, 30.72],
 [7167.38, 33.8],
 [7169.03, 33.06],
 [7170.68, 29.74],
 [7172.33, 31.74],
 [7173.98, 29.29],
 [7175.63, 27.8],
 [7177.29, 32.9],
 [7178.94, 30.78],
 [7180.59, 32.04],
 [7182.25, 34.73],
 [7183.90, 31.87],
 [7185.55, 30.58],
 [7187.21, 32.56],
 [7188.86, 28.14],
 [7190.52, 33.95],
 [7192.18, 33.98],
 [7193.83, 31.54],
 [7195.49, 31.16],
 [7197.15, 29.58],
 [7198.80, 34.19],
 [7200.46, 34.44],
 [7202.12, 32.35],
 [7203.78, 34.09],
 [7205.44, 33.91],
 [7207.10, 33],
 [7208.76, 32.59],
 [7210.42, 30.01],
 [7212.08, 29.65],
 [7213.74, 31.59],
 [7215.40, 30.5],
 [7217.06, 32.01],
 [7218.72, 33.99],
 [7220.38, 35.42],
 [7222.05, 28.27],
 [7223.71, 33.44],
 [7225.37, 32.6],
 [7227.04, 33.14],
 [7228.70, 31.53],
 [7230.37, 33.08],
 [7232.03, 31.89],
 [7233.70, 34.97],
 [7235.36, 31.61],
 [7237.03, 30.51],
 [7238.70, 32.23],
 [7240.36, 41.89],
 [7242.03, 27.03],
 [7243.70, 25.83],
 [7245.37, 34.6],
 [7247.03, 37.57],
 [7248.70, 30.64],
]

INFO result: 1.08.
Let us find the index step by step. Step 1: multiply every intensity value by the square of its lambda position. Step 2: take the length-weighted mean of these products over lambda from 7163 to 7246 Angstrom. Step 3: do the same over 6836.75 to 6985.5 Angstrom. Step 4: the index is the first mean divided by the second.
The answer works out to 1.07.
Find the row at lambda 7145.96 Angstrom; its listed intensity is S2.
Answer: 34.67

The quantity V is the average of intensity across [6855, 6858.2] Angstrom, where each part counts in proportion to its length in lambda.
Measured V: 30.4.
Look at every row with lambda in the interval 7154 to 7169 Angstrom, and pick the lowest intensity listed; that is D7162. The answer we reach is 30.72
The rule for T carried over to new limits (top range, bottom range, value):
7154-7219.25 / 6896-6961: 1.05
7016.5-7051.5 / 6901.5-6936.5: 1.05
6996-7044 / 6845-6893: 1.07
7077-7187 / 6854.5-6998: 1.00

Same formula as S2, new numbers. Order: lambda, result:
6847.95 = 28.79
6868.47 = 28.77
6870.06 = 30.31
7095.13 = 25.08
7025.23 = 33.55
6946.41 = 34.13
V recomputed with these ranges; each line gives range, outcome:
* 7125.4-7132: 31.5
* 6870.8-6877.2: 30.7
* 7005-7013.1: 33.6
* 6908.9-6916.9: 31.5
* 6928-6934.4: 31.8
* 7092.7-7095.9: 25.1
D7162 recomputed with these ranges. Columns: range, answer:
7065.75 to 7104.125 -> 25.08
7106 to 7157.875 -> 27.51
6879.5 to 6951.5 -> 27.92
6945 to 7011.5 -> 28.06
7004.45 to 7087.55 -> 26.02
